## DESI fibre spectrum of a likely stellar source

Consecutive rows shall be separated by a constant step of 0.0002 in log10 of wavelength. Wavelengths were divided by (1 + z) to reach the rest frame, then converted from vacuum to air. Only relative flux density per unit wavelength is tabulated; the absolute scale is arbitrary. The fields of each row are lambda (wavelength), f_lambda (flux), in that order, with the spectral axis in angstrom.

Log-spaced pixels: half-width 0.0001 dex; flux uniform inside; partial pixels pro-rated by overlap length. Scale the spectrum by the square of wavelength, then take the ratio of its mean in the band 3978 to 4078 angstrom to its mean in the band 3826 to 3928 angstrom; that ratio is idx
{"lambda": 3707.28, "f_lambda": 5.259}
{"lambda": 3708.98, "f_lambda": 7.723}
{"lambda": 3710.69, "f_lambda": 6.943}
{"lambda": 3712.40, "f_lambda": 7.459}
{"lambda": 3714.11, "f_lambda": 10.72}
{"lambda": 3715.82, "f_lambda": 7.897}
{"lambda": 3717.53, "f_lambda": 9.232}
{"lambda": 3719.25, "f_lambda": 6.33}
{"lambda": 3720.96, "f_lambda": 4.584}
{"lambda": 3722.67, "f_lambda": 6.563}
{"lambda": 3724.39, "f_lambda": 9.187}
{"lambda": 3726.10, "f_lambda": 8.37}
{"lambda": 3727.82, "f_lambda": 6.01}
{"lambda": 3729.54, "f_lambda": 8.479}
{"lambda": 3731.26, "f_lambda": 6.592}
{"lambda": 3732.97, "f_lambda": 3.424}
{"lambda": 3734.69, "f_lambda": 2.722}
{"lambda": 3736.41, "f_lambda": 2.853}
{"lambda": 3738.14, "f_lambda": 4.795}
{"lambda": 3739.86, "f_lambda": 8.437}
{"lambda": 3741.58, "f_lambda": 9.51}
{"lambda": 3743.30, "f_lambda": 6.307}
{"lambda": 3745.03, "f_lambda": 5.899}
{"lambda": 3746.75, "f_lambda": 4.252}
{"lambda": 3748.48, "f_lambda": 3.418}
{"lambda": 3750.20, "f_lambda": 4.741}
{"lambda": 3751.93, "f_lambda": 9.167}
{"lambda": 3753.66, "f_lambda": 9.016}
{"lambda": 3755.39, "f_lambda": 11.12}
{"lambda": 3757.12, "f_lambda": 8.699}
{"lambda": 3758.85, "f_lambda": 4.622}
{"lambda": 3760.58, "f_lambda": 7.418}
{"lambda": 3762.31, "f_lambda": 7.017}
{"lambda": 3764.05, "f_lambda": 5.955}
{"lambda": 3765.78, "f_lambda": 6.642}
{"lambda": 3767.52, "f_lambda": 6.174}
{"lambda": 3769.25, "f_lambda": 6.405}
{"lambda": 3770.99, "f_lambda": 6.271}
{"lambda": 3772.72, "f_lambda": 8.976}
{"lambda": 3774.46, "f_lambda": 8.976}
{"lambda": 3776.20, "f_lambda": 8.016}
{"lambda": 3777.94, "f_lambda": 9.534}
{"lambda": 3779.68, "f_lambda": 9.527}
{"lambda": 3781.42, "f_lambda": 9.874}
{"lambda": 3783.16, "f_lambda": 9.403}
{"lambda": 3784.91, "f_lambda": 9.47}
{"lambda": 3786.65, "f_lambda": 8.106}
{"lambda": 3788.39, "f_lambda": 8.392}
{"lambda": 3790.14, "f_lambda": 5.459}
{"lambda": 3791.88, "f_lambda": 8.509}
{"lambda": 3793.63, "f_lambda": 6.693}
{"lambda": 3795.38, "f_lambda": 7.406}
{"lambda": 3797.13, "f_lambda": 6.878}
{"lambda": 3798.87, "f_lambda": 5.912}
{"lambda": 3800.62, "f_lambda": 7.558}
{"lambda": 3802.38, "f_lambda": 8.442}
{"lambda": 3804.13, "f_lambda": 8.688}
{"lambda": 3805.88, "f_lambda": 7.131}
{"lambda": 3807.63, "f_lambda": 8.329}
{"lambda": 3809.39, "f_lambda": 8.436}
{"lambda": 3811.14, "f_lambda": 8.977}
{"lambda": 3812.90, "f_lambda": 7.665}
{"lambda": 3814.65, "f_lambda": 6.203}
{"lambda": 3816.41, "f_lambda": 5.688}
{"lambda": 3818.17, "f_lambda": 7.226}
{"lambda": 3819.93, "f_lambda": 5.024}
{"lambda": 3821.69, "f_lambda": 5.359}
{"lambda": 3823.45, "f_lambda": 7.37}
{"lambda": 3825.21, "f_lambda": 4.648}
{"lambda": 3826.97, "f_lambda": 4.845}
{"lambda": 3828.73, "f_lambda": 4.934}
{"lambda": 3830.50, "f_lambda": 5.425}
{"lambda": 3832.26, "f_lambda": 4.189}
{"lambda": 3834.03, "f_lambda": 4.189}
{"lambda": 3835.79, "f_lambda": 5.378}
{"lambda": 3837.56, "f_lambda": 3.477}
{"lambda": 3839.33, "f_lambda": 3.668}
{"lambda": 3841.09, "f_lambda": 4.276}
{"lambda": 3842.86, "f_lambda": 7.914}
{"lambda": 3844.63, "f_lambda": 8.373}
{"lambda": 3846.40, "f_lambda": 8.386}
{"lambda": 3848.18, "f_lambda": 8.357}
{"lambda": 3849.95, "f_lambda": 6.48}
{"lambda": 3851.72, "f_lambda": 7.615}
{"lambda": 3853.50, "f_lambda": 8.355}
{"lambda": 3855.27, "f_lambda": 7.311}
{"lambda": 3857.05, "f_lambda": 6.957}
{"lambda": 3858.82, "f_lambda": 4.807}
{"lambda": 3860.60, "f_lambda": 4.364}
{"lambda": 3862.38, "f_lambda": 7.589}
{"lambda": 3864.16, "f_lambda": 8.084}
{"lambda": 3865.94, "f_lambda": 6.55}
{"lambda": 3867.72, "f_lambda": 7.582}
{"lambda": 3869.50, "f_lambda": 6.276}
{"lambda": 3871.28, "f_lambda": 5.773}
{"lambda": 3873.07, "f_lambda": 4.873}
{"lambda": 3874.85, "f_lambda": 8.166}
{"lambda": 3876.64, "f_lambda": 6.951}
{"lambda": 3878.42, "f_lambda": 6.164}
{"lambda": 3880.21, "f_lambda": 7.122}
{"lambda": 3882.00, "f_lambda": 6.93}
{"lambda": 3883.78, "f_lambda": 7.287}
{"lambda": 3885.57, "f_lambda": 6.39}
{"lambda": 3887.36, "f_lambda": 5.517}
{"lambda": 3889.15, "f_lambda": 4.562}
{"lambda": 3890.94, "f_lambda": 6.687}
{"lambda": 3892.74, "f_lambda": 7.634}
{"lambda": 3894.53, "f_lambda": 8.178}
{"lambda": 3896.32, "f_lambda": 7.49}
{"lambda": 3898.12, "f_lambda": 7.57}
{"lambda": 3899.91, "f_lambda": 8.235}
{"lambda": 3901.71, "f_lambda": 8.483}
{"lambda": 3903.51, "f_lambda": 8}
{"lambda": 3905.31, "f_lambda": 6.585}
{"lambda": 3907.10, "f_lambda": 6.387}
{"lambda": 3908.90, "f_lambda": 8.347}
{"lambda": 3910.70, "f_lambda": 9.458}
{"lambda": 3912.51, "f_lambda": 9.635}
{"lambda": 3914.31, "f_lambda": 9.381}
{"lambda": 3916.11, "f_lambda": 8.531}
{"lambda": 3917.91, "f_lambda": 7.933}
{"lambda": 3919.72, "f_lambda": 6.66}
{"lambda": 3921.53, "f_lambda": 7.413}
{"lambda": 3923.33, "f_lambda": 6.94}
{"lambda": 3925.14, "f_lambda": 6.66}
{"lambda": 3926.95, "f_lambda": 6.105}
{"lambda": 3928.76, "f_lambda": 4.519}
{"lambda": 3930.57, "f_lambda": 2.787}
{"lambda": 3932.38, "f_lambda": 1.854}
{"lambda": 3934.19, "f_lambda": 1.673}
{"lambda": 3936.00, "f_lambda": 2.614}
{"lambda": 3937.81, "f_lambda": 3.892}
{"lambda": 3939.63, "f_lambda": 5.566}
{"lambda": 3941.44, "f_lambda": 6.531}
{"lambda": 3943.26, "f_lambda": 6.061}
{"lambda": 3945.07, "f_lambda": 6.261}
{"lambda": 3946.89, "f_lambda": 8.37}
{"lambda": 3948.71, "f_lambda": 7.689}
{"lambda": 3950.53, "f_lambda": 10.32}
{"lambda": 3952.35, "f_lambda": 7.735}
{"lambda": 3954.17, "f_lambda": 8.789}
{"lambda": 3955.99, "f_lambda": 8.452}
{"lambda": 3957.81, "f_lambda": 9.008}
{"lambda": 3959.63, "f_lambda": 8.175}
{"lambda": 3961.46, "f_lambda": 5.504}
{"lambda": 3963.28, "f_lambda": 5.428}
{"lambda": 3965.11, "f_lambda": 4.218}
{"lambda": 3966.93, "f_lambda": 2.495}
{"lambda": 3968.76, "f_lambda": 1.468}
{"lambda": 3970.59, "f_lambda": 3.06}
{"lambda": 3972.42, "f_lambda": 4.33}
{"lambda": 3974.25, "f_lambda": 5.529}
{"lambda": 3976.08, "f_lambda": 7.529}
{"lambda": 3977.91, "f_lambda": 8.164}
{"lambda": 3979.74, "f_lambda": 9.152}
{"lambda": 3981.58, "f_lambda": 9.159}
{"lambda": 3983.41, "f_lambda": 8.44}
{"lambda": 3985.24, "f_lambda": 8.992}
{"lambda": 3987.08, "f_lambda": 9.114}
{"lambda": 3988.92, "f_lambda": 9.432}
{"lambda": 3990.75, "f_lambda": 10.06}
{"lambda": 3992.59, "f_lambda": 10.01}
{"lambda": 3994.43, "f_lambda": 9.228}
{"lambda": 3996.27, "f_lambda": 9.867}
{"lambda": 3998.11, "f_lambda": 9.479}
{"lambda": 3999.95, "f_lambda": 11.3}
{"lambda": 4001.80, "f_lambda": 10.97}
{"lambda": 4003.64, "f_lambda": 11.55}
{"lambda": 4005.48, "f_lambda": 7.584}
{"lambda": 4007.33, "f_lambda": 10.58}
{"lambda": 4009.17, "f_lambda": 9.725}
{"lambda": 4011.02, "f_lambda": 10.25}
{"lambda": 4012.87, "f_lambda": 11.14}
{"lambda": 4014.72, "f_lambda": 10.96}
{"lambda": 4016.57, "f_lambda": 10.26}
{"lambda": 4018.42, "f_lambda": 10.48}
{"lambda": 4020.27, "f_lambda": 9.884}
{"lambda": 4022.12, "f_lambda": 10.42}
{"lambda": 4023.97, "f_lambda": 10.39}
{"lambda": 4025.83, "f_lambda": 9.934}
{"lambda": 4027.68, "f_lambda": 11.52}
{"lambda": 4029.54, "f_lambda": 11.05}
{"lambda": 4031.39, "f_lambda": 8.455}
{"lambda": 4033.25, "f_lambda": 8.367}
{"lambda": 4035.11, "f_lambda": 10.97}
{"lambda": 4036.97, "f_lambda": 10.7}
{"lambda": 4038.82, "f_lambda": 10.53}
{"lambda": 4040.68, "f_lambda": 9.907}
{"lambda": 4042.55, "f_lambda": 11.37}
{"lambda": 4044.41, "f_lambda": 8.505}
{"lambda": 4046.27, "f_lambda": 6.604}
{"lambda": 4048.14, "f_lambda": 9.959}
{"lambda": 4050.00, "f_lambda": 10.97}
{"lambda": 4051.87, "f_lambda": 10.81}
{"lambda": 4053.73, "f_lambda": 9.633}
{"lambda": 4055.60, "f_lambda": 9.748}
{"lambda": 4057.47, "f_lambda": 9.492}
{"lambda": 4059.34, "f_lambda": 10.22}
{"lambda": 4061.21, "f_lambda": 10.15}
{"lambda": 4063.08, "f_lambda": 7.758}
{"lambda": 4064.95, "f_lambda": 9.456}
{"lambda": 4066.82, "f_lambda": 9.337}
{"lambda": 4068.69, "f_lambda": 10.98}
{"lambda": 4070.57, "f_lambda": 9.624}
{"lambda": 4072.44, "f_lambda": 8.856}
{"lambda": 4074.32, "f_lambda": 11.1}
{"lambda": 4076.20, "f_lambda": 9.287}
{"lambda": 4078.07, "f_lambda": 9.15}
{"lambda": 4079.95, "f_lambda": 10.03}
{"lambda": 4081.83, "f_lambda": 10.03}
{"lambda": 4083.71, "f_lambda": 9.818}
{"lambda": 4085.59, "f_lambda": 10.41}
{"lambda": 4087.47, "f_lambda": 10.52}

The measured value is 1.6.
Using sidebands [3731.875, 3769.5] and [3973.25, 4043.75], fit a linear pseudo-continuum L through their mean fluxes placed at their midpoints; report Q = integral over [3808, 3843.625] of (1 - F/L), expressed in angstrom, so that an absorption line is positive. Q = 7.4 angstrom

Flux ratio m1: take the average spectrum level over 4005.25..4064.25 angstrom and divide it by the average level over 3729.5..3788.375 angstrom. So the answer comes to 1.40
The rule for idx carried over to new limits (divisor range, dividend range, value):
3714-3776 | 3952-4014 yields 1.35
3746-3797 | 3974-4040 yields 1.46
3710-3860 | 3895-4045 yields 1.28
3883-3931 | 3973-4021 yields 1.39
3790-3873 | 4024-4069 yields 1.67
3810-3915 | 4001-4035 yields 1.65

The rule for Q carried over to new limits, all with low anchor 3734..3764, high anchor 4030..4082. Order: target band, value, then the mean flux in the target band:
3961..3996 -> 7.6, 6.99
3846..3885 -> 4.1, 6.88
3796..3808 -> -0.8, 7.53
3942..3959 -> 1.1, 8.05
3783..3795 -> -1.7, 7.89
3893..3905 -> 0.2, 7.9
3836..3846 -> 2.4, 5.67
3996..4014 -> -2.1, 10.3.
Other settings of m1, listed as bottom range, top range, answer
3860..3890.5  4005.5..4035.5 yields 1.56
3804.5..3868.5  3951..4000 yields 1.17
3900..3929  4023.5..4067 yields 1.28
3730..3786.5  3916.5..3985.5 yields 0.88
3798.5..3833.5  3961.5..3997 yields 1.08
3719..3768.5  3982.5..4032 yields 1.55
